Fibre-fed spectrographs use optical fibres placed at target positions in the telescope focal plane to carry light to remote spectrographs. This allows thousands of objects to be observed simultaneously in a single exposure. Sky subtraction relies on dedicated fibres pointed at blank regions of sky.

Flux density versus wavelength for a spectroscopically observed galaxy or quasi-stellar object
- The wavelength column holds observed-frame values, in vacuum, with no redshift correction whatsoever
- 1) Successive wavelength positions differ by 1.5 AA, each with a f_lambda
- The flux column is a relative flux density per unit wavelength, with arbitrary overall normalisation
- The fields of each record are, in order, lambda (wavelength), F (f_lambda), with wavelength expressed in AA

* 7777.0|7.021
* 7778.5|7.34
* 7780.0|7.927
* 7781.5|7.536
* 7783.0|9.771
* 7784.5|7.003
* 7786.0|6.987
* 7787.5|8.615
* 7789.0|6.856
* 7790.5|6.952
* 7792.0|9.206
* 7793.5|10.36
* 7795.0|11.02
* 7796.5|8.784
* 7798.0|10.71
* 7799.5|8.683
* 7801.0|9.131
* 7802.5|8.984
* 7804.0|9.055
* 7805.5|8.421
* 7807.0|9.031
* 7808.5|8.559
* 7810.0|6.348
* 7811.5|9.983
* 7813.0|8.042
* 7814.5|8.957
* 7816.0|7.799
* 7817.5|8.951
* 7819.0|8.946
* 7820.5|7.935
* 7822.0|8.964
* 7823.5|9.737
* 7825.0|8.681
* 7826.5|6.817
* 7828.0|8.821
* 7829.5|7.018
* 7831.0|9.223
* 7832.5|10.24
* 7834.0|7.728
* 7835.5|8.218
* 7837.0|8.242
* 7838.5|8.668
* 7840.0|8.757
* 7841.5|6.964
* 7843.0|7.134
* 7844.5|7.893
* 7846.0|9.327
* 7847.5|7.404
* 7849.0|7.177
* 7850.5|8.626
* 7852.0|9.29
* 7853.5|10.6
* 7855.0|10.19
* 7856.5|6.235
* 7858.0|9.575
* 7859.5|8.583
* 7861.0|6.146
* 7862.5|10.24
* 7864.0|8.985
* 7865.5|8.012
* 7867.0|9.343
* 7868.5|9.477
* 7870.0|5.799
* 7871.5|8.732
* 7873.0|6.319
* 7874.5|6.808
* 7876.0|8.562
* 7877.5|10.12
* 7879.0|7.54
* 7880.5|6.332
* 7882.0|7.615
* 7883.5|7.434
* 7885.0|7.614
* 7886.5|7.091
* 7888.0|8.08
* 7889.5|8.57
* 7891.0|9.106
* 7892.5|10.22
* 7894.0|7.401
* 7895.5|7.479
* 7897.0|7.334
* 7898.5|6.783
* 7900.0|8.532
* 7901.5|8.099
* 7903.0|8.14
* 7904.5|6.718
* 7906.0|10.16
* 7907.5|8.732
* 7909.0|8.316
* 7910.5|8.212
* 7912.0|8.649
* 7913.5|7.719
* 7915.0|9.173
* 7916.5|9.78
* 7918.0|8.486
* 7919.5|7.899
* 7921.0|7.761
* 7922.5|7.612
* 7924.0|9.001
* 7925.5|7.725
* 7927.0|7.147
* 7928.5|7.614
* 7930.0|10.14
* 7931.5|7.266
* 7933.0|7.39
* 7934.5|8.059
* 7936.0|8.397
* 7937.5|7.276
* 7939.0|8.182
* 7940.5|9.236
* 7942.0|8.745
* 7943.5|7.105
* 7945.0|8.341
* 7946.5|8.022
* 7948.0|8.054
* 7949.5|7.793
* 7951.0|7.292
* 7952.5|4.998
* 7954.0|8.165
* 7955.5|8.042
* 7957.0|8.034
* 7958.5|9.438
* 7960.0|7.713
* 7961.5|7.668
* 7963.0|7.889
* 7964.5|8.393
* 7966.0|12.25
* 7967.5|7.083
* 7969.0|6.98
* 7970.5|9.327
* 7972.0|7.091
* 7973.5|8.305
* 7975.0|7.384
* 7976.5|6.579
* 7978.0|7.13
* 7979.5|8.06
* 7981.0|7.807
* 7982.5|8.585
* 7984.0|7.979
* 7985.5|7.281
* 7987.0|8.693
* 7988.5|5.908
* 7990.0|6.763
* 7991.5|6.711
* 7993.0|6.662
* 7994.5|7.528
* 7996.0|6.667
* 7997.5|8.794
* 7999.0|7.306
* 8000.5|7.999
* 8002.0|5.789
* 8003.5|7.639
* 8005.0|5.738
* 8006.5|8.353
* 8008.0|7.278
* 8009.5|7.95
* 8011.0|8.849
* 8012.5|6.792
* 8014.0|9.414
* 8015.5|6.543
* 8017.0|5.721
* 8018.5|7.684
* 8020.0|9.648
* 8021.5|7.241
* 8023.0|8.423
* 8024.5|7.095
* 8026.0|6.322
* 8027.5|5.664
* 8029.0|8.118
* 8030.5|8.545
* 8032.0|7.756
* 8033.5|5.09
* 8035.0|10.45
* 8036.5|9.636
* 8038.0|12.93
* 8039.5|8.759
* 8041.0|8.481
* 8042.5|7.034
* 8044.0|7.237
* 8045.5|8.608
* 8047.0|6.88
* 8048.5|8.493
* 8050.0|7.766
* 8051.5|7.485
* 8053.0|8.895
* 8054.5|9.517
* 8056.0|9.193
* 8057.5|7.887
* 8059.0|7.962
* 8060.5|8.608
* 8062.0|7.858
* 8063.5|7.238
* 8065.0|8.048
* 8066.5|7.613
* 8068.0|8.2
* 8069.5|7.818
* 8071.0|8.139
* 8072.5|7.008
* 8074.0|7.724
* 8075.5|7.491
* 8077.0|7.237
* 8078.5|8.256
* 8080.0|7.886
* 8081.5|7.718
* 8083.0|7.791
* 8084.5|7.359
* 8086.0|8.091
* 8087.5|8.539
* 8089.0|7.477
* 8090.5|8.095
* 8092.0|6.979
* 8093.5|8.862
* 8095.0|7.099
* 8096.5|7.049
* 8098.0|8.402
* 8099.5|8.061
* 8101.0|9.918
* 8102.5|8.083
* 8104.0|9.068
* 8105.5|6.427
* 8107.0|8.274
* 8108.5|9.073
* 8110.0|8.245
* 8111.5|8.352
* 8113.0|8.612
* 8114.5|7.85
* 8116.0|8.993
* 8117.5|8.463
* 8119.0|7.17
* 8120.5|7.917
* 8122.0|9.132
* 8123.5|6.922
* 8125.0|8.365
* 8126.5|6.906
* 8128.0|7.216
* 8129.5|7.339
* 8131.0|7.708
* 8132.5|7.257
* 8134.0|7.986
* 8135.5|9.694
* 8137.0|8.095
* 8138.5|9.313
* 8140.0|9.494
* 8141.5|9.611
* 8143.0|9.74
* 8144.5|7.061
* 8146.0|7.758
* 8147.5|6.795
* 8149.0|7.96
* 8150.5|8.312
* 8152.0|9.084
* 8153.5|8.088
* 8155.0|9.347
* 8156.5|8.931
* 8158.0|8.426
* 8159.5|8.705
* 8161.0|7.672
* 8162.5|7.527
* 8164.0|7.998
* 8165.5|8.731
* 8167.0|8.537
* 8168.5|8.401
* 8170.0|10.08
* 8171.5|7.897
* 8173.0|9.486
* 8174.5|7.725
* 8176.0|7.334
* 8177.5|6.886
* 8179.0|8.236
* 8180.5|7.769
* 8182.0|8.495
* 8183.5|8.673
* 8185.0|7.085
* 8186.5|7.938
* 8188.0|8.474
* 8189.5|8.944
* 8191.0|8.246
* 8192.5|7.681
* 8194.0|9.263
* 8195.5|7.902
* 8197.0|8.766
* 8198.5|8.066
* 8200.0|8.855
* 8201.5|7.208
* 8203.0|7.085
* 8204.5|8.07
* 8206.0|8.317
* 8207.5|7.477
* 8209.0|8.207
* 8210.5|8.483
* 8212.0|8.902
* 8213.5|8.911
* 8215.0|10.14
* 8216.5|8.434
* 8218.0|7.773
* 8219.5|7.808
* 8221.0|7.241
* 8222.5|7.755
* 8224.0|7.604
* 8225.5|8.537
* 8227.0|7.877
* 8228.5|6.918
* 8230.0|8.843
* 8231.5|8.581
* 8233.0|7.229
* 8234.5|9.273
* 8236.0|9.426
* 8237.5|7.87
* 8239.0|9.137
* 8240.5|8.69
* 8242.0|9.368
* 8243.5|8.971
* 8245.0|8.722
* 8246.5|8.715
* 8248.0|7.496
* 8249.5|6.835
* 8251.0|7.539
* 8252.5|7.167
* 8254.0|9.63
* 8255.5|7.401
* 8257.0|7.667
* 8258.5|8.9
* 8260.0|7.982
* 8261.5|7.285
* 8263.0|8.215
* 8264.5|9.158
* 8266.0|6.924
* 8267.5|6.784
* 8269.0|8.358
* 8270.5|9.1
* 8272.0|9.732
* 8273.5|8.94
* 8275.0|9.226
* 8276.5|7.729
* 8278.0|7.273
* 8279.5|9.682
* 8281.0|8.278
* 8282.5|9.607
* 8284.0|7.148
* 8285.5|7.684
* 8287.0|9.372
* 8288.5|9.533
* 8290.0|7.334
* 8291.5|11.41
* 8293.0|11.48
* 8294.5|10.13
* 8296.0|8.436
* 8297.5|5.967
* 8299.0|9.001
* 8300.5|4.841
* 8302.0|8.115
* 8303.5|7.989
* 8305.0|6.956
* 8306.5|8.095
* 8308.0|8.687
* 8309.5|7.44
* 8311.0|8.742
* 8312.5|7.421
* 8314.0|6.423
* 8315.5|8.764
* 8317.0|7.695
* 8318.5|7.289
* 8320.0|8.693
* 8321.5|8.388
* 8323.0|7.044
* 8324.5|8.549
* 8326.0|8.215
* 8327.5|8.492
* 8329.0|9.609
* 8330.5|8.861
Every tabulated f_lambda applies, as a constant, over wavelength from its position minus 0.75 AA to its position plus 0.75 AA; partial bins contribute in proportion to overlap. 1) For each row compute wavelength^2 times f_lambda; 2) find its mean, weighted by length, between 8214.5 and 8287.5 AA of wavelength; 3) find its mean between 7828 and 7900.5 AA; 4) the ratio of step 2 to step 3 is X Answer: 1.1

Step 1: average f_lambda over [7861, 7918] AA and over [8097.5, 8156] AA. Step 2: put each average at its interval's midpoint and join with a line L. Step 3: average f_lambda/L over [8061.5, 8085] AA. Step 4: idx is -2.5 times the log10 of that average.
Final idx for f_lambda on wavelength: 0.07 mag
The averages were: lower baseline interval 8.17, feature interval 7.71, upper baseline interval 8.26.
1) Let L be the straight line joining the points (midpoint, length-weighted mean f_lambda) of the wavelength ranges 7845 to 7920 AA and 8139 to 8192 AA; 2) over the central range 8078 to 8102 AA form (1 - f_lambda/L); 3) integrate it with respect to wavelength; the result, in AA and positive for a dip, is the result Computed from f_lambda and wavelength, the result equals 1.0 AA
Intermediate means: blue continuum 8.26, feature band 7.97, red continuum 8.33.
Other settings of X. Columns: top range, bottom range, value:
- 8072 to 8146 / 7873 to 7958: 1.06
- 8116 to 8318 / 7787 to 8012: 1.10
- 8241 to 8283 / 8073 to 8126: 1.08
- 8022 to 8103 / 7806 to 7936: 1.02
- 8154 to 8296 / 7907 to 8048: 1.13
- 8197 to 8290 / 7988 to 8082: 1.12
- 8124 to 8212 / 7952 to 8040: 1.10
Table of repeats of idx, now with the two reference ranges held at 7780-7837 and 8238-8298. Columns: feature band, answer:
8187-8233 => 0.04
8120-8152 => 0.05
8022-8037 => 0.12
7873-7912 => 0.07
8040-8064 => 0.06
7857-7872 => 0.02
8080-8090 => 0.09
